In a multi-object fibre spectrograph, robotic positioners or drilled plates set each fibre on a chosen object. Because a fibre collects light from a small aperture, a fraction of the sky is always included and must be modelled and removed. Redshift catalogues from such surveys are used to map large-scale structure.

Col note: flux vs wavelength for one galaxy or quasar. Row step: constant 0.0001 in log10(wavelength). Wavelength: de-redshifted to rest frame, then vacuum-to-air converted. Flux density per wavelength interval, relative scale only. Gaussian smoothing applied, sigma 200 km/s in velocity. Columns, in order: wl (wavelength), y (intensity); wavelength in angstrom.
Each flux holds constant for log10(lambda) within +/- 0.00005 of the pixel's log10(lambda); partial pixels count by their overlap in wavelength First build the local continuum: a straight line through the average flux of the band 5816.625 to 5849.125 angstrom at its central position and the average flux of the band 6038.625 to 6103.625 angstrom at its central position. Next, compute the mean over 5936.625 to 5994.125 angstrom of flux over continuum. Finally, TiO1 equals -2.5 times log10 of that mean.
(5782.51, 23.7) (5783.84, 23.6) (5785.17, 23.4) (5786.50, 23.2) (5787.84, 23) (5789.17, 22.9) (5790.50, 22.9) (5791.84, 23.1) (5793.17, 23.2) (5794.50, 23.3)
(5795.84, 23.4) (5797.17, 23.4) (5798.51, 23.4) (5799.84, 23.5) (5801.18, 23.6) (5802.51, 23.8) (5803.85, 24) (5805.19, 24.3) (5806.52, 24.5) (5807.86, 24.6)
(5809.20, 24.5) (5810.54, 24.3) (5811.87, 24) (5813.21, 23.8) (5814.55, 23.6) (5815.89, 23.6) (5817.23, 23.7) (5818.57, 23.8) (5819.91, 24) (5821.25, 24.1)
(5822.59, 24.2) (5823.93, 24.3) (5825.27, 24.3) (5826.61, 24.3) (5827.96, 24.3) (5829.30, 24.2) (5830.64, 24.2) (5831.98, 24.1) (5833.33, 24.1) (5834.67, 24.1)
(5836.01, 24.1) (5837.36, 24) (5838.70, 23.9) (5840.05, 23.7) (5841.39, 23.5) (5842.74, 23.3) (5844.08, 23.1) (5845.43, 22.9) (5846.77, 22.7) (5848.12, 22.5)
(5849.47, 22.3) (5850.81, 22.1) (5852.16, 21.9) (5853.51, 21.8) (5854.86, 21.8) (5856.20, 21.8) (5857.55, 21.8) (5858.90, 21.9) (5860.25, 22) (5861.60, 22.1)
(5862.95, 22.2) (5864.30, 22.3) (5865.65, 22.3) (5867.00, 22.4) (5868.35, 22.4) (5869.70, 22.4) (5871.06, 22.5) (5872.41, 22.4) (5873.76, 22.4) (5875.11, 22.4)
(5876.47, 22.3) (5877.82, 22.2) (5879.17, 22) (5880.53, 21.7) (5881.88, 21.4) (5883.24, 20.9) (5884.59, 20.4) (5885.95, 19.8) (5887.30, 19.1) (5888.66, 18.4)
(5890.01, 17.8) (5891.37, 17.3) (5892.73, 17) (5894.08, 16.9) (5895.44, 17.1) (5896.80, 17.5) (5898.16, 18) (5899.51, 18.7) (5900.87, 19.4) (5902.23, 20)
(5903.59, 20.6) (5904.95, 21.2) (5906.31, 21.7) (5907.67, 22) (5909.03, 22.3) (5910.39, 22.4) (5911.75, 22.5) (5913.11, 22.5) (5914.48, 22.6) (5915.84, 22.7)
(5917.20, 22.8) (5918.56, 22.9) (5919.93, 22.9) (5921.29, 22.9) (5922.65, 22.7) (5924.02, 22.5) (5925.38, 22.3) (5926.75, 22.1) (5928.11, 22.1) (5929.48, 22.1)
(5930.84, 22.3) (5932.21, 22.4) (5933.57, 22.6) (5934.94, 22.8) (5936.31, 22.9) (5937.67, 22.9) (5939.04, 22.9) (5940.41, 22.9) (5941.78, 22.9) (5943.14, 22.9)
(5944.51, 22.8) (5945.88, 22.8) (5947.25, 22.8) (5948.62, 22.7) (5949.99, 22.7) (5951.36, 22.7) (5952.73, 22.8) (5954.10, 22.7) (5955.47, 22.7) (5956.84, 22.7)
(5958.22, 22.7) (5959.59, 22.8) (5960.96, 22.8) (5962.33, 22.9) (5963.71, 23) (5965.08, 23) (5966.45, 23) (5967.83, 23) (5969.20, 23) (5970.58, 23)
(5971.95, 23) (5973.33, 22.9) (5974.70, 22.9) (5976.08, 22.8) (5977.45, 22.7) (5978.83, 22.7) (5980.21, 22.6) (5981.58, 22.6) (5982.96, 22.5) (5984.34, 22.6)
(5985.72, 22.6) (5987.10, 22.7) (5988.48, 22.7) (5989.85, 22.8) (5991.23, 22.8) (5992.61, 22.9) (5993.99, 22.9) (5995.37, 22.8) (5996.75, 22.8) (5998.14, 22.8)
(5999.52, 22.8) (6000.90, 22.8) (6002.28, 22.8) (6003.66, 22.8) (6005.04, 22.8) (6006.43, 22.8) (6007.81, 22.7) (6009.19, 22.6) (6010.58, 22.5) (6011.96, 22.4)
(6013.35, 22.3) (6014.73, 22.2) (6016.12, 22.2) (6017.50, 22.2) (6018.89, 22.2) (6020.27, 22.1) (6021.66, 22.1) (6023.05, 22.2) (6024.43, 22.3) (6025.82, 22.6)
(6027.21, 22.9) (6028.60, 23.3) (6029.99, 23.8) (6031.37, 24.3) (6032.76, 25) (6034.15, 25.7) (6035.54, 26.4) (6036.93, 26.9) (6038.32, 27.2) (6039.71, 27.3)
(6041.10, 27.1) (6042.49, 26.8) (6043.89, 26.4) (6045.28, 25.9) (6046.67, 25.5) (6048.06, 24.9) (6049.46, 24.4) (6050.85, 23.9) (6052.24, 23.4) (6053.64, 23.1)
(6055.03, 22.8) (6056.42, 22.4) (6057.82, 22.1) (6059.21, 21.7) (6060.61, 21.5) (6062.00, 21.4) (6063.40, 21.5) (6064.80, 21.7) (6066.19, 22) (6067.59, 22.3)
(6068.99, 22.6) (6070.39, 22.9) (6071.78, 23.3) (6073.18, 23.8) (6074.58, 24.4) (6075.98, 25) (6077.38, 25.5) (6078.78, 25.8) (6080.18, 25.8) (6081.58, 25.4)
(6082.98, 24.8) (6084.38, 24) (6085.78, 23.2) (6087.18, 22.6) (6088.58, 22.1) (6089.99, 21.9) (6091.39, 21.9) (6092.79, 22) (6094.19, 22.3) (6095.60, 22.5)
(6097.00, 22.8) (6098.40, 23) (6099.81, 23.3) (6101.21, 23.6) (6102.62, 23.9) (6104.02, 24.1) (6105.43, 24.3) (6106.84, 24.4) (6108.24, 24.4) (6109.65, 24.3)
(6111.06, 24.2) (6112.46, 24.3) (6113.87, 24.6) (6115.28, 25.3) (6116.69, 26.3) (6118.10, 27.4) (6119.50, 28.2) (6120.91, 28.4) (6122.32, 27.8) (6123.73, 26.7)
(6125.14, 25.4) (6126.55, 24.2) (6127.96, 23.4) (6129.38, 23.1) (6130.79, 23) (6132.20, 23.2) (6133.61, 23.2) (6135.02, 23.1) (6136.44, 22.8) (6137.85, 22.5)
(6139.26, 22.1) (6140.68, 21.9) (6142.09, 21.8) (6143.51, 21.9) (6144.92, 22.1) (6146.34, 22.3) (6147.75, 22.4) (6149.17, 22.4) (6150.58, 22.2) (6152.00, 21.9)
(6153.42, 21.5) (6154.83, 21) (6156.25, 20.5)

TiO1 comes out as 0.04 mag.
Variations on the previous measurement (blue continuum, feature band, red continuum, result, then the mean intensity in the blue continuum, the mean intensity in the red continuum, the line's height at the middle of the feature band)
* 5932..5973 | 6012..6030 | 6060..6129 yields 0.05 mag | 22.8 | 24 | 23.4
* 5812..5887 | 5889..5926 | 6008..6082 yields 0.12 mag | 22.8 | 23.7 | 23.1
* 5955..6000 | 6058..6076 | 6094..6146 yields 0.05 mag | 22.8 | 24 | 23.6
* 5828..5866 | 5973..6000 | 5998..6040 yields 0.03 mag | 22.9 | 23.4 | 23.3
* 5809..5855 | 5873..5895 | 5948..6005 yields 0.16 mag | 23.6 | 22.8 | 23.3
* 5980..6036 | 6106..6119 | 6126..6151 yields -0.11 mag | 22.9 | 22.6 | 22.7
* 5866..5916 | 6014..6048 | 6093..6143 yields -0.07 mag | 20.7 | 24.1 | 22.8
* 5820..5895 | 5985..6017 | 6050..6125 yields 0.03 mag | 22.2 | 23.8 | 23.2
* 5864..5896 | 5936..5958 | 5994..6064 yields -0.04 mag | 20.6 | 23.5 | 21.9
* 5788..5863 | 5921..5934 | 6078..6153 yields 0.05 mag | 23.4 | 23.8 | 23.5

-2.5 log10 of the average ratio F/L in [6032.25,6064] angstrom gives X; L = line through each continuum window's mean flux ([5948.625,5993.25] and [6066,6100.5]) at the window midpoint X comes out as -0.06 mag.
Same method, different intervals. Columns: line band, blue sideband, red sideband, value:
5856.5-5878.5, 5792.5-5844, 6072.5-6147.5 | 0.08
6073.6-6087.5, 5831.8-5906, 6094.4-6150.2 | -0.05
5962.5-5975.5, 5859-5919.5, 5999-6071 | -0.03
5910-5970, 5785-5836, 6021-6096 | 0.05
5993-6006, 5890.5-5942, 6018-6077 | 0.00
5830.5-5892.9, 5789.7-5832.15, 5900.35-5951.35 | 0.06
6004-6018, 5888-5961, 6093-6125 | 0.03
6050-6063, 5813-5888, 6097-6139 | 0.08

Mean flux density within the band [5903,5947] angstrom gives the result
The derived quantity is 22.5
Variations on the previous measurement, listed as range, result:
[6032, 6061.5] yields 24.8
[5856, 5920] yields 21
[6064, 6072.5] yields 22.5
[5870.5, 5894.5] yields 20.4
